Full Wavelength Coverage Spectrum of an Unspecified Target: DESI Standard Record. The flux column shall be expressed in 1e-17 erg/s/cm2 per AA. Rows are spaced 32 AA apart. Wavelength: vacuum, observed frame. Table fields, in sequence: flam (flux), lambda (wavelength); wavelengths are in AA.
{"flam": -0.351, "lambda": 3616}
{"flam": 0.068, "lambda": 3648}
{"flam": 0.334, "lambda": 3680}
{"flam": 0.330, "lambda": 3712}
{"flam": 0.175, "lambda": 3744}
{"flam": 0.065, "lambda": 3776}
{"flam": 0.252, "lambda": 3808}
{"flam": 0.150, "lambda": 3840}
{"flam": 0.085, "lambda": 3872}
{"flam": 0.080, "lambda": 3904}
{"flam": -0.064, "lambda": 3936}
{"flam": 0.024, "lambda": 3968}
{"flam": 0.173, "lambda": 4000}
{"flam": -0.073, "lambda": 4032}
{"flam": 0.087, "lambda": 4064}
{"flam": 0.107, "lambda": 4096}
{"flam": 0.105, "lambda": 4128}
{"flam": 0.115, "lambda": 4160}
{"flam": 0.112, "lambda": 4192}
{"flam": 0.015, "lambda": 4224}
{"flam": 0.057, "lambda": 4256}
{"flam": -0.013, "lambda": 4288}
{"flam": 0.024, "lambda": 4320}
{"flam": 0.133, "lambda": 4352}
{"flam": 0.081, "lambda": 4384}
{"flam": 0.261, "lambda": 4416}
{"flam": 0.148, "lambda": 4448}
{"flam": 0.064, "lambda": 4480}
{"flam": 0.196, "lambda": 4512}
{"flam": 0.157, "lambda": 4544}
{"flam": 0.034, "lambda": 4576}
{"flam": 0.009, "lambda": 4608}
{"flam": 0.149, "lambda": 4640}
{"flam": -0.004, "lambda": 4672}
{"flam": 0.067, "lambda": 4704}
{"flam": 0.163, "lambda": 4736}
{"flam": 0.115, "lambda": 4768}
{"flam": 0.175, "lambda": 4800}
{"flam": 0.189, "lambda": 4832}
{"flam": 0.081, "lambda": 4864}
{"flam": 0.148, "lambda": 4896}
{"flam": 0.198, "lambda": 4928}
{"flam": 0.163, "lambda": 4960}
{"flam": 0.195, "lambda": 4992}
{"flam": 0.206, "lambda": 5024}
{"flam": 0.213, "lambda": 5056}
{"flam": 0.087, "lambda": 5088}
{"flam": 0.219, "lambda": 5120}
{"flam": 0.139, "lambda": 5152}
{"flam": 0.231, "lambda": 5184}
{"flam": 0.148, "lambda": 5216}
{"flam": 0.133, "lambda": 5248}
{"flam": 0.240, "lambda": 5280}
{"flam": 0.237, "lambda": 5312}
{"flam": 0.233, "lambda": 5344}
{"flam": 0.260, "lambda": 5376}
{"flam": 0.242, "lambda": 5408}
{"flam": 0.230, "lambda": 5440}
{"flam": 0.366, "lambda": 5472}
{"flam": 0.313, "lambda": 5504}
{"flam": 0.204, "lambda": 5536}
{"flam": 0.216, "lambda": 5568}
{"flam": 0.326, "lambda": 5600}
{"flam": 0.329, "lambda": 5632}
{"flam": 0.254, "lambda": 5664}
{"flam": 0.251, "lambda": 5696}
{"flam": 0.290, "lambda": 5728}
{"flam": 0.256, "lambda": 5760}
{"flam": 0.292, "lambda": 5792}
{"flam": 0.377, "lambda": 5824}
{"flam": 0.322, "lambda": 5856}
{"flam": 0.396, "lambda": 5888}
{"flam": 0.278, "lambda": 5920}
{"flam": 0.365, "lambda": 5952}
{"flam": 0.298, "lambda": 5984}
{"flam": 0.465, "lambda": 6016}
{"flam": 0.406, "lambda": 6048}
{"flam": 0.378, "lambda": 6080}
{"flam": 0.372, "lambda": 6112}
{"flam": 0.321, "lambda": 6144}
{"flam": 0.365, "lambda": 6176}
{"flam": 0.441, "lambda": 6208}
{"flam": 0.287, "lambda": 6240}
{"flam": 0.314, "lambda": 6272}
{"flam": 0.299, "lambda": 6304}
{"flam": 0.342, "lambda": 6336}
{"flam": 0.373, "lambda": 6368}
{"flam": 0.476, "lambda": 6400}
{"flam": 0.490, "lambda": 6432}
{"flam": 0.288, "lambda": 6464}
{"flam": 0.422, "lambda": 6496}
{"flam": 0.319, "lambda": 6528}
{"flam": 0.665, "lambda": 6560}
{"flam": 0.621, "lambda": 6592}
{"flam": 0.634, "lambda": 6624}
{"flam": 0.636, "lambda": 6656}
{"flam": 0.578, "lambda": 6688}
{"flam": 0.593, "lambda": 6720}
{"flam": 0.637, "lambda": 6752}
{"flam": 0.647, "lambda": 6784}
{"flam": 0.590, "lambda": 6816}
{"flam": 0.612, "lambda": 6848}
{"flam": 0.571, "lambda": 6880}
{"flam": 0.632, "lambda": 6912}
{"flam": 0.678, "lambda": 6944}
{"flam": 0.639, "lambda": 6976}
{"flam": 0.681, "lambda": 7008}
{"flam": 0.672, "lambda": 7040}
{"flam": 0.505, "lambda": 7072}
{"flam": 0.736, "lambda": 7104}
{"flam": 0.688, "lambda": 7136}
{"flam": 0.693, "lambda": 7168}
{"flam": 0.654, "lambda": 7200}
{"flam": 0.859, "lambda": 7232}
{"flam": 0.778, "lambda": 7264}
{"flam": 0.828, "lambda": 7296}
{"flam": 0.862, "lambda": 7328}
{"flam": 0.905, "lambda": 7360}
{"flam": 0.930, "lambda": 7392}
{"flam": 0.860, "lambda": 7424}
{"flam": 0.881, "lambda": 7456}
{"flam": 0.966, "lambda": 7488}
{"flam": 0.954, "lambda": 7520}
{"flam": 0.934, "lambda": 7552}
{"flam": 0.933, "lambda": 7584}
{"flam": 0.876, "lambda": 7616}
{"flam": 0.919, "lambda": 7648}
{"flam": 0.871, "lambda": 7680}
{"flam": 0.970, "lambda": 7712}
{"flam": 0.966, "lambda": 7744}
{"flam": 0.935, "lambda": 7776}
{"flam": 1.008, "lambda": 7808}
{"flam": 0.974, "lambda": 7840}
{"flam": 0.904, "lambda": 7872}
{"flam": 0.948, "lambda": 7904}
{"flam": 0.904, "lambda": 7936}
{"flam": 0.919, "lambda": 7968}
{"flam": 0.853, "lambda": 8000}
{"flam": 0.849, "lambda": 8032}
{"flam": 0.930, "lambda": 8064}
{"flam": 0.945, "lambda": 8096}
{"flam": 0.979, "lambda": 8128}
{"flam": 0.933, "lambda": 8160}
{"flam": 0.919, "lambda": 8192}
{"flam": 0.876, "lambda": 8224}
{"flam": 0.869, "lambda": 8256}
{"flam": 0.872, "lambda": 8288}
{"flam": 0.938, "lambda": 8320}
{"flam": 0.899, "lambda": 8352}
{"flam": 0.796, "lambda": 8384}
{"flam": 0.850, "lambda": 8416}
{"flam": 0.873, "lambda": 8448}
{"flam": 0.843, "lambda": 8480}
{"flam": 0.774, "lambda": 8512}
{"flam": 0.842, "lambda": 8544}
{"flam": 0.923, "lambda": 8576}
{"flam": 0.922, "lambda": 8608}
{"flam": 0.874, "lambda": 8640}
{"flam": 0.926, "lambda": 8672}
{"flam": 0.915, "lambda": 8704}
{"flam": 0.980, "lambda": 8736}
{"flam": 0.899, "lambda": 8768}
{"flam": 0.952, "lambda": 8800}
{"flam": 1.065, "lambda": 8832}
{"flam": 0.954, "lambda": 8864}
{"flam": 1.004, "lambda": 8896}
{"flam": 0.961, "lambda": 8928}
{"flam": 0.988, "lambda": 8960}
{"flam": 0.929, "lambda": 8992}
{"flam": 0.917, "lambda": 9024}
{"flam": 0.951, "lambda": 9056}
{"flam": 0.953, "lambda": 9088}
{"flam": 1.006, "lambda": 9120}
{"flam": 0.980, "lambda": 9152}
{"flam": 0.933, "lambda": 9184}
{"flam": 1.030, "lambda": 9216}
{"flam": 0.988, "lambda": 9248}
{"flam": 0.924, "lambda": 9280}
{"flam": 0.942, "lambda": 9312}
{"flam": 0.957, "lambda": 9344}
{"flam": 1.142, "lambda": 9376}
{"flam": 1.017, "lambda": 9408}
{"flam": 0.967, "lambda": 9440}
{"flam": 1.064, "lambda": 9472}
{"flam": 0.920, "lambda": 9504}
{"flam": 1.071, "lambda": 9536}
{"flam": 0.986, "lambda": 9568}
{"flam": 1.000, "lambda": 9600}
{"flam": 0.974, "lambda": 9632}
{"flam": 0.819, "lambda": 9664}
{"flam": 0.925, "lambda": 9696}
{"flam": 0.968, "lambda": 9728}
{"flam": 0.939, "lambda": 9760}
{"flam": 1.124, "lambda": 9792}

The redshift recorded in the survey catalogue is 0.64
